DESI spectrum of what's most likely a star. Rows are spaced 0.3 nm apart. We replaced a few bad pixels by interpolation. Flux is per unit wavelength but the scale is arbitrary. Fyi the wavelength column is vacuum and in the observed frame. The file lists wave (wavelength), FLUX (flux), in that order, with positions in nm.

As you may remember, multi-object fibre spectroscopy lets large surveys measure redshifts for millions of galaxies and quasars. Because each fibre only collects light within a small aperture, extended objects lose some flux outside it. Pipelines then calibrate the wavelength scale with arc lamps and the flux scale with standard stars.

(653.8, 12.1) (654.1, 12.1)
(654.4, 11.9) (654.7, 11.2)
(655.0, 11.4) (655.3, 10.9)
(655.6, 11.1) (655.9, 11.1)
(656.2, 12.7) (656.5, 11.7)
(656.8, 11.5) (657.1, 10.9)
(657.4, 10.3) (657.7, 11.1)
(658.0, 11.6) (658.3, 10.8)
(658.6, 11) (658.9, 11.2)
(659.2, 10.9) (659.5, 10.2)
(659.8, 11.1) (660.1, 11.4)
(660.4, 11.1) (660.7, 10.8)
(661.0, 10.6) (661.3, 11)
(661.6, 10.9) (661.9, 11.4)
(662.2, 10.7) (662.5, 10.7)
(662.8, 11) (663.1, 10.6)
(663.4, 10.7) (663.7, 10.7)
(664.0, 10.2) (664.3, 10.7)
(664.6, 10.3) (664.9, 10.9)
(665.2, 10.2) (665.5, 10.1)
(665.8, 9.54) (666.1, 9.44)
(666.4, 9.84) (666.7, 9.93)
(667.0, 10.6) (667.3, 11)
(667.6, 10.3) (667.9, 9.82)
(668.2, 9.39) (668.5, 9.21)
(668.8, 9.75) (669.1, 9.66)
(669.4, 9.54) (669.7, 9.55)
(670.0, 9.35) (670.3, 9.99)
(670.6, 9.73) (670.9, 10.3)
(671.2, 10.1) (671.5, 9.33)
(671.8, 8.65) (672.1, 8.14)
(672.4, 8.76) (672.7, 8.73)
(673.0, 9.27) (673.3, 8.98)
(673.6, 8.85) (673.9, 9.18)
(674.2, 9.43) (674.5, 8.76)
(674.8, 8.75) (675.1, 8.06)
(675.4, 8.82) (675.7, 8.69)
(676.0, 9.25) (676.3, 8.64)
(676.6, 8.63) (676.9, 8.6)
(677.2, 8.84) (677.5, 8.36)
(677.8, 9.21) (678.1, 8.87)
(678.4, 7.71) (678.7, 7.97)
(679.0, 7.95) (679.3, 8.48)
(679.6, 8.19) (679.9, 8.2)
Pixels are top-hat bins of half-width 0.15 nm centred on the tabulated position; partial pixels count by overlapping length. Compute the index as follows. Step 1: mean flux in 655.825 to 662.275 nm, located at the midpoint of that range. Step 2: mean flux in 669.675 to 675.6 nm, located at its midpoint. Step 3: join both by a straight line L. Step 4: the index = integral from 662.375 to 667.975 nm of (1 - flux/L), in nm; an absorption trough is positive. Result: -0.08 nm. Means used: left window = 11.1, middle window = 10.4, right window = 9.12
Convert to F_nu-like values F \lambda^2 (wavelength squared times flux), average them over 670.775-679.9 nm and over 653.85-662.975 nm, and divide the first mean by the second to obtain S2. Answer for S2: 0.8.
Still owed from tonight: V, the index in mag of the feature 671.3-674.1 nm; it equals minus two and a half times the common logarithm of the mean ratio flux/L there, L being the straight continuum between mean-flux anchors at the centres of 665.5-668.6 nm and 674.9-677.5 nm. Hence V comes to 0.029 mag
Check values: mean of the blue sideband 9.93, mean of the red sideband 8.67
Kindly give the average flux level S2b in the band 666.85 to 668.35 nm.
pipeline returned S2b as 10.2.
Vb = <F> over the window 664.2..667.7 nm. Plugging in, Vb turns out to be 10.2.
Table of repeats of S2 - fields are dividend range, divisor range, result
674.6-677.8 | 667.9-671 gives 0.92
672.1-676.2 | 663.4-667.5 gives 0.88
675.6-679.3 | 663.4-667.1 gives 0.87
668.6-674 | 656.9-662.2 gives 0.88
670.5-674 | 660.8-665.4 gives 0.88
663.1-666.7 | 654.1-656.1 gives 0.93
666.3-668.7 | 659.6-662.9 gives 0.93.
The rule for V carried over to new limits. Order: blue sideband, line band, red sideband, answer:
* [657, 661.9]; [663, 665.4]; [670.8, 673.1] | -0.028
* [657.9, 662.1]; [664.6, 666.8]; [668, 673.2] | 0.012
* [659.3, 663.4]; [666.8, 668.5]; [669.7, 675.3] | -0.024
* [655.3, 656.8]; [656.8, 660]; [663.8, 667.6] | 0.029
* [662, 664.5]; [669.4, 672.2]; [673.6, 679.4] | 0.004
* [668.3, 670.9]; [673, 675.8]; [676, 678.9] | 0.015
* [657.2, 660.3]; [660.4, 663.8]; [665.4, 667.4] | -0.029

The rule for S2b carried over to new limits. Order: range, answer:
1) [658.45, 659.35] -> 11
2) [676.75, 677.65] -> 8.6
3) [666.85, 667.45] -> 10.8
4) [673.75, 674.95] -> 9.03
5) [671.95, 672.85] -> 8.54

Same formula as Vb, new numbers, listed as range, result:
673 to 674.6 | 9.07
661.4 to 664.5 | 10.8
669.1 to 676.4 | 9.13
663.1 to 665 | 10.6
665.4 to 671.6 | 9.83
